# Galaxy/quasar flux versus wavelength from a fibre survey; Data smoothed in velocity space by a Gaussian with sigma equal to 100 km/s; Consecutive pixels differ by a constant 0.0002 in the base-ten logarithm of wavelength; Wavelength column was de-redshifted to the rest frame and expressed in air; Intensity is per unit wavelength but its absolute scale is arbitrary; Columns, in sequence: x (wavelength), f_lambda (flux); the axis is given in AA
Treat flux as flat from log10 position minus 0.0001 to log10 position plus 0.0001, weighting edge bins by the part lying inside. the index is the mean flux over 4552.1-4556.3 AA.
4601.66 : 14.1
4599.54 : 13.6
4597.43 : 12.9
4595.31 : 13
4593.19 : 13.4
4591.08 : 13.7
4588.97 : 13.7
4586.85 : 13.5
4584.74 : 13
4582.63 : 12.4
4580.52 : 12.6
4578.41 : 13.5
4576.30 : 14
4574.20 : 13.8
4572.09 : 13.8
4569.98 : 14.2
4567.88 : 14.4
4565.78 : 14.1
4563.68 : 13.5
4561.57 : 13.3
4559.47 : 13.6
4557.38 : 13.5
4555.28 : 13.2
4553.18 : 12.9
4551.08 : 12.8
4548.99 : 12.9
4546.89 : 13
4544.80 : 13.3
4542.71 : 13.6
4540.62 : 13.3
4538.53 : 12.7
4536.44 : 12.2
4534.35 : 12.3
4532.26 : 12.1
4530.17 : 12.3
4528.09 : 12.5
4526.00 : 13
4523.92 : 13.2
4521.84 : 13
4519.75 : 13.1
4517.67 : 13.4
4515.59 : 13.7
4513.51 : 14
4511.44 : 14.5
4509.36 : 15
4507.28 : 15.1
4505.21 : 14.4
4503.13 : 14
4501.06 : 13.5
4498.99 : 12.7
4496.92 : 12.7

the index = 13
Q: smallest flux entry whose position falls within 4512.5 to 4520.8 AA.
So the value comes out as 13.1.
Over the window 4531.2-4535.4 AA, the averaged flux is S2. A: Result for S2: 12.2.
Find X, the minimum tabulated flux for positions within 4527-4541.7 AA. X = 12.1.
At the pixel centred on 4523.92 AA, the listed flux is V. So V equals 13.2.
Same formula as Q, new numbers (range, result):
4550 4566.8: 12.8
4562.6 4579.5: 13.5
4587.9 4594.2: 13.4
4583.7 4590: 13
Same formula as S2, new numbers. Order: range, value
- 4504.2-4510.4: 14.8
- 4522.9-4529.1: 12.9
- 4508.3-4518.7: 14.1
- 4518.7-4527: 13.1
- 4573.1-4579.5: 13.8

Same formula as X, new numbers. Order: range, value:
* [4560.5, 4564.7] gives 13.3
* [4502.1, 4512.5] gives 14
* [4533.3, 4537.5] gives 12.2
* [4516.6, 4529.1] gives 12.5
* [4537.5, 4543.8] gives 12.7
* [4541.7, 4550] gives 12.9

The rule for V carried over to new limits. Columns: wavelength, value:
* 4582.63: 12.4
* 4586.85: 13.5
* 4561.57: 13.3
